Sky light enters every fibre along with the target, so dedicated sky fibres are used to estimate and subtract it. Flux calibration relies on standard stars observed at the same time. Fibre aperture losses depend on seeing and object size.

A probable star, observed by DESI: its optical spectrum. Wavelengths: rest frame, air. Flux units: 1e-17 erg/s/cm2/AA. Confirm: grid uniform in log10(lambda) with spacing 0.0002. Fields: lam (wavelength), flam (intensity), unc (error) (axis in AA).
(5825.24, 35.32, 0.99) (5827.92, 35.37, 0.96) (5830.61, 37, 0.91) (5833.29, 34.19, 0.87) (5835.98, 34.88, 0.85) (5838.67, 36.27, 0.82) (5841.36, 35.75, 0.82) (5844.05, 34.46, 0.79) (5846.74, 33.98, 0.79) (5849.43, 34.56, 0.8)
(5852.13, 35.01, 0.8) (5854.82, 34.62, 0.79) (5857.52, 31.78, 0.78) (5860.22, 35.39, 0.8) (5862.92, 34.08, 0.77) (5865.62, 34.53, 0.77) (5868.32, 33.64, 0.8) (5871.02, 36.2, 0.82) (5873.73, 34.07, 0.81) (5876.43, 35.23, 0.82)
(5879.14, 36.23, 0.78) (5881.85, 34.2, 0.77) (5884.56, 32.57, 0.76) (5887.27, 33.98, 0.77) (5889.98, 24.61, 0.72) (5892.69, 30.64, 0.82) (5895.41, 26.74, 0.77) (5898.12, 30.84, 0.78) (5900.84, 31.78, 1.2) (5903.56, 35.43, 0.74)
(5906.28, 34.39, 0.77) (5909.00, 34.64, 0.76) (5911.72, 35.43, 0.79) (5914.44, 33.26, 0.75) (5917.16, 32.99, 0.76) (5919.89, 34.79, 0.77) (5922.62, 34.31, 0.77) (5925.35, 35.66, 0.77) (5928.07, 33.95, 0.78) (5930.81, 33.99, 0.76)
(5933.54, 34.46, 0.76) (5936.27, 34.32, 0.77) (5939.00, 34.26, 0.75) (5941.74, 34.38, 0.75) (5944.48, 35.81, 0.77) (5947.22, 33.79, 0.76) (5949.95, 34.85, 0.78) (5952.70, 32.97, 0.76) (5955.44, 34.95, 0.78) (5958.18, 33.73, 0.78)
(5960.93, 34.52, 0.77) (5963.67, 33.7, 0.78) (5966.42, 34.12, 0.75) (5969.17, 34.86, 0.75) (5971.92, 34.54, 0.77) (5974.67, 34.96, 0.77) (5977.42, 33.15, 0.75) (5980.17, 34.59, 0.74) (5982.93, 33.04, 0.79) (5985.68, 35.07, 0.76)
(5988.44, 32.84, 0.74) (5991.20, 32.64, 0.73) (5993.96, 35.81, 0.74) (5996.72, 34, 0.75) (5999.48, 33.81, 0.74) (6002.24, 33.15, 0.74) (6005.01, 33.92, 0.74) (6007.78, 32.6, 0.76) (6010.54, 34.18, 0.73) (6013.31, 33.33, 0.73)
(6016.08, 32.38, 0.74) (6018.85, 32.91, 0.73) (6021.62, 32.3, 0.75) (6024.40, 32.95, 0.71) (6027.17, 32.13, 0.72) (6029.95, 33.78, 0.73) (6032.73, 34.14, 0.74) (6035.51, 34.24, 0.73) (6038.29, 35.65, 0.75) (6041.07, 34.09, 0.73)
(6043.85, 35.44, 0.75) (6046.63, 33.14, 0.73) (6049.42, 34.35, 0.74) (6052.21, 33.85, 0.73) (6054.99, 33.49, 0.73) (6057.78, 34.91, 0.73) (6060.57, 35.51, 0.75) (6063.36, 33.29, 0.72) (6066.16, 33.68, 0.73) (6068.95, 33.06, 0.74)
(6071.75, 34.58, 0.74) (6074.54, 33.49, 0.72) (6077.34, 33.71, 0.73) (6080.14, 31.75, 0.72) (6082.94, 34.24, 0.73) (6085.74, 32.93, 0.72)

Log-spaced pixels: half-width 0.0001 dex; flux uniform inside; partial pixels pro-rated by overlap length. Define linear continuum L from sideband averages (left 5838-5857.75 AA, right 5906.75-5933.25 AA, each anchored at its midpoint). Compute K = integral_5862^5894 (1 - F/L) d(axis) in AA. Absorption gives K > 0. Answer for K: 1.1 AA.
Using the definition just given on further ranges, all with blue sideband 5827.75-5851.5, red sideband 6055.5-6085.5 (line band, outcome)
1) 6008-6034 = 0.7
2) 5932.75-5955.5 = 0.1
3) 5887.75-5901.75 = 2.3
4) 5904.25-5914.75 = 0.0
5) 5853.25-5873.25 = 0.4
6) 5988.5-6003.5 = 0.2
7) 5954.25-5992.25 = 0.3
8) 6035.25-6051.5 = -0.3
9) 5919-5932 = 0.0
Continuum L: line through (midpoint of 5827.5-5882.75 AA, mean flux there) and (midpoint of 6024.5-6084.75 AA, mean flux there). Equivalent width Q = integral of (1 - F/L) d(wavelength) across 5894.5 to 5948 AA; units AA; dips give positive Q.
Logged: 1.1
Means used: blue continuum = 34.8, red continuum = 33.9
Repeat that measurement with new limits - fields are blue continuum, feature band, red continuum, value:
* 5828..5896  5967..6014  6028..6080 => 0.10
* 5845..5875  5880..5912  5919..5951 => 2.22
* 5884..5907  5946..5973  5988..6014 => -1.28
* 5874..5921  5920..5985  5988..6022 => -2.32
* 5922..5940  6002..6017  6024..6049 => 0.36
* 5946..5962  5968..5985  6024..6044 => -0.06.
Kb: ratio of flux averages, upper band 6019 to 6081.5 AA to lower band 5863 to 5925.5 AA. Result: 1.01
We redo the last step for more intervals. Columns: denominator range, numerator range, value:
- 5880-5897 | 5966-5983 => 1.12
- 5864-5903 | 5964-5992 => 1.04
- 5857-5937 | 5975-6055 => 1.01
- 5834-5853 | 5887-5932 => 0.94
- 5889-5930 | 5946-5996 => 1.04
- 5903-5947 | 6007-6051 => 0.98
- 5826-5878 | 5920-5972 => 0.99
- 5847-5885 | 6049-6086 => 0.98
